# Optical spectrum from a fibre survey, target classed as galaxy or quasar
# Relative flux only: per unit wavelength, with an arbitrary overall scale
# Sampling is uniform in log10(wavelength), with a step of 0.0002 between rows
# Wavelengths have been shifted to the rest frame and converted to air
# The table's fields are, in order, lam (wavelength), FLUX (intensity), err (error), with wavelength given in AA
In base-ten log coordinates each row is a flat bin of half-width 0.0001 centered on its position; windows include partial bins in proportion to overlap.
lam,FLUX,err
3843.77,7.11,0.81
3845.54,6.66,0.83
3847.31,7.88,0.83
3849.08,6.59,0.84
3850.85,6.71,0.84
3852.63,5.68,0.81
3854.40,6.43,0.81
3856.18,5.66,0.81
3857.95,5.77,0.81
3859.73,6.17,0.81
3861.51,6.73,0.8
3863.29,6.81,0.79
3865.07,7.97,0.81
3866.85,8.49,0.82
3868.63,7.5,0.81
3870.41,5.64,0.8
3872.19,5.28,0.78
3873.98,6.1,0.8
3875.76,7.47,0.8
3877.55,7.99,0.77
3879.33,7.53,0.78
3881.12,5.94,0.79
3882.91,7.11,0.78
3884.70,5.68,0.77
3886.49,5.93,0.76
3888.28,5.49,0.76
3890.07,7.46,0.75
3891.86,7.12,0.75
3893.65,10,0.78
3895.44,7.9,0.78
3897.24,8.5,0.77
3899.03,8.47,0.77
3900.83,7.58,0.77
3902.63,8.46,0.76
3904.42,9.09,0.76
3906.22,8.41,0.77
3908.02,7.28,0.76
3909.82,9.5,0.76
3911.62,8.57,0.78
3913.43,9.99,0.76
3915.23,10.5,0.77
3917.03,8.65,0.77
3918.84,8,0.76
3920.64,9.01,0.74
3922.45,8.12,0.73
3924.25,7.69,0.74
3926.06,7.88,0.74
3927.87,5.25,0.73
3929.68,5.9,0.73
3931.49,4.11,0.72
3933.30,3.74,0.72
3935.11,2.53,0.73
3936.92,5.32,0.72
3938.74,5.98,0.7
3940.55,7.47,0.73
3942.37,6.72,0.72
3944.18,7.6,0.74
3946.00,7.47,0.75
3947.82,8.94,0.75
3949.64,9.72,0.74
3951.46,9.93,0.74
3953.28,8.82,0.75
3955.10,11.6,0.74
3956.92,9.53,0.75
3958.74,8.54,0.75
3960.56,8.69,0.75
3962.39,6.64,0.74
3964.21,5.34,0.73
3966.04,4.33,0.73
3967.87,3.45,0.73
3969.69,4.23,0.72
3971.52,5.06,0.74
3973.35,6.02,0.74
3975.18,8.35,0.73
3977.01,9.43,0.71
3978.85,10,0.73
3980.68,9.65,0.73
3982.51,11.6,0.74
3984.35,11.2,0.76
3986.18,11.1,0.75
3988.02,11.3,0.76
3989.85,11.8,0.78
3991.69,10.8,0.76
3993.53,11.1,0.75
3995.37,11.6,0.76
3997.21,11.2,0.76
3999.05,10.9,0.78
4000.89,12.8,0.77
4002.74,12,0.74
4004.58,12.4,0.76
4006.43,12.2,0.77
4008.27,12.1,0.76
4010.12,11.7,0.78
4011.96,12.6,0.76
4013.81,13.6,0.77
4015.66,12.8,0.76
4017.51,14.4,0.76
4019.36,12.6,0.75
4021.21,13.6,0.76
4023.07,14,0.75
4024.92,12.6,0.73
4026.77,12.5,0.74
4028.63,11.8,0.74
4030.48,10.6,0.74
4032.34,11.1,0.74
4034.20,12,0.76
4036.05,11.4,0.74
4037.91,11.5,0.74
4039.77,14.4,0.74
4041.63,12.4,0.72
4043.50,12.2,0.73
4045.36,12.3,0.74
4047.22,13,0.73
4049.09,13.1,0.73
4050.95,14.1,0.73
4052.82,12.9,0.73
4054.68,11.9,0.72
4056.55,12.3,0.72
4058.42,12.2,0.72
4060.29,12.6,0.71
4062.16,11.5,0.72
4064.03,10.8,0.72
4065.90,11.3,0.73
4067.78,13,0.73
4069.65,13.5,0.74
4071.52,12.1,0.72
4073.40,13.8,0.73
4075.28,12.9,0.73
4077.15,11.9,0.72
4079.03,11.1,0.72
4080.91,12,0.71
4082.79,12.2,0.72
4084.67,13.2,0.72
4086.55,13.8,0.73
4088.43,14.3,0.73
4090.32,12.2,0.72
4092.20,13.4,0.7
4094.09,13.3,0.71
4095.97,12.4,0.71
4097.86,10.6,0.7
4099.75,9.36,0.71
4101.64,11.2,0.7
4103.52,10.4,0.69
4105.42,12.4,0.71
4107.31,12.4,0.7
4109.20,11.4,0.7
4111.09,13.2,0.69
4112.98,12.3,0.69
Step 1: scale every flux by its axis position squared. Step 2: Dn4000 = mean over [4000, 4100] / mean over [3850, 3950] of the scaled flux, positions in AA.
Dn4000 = 1.9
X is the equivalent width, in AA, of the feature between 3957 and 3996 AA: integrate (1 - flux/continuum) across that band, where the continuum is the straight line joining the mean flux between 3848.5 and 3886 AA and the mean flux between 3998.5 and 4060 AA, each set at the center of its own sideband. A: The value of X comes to 7.6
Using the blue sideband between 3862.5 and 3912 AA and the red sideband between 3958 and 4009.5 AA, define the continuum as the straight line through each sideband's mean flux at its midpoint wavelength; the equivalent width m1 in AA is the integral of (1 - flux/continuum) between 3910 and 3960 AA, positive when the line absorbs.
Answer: 4.3 AA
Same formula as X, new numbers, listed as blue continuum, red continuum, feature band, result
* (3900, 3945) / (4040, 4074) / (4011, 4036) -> -3.1 AA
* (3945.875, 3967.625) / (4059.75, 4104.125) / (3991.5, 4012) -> -4.6 AA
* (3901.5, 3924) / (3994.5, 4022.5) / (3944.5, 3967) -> 4.6 AA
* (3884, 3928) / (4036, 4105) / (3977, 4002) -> -2.1 AA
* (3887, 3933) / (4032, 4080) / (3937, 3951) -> 2.1 AA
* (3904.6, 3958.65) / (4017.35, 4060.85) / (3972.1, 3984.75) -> 0.8 AA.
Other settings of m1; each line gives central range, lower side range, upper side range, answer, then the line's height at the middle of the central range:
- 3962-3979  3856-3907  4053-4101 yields 6.1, 9.53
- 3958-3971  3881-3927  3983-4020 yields 5.8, 10.5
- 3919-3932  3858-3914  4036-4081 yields 2.4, 8.59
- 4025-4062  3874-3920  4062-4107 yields -3.5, 11.3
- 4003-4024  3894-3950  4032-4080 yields -3.9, 10.8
